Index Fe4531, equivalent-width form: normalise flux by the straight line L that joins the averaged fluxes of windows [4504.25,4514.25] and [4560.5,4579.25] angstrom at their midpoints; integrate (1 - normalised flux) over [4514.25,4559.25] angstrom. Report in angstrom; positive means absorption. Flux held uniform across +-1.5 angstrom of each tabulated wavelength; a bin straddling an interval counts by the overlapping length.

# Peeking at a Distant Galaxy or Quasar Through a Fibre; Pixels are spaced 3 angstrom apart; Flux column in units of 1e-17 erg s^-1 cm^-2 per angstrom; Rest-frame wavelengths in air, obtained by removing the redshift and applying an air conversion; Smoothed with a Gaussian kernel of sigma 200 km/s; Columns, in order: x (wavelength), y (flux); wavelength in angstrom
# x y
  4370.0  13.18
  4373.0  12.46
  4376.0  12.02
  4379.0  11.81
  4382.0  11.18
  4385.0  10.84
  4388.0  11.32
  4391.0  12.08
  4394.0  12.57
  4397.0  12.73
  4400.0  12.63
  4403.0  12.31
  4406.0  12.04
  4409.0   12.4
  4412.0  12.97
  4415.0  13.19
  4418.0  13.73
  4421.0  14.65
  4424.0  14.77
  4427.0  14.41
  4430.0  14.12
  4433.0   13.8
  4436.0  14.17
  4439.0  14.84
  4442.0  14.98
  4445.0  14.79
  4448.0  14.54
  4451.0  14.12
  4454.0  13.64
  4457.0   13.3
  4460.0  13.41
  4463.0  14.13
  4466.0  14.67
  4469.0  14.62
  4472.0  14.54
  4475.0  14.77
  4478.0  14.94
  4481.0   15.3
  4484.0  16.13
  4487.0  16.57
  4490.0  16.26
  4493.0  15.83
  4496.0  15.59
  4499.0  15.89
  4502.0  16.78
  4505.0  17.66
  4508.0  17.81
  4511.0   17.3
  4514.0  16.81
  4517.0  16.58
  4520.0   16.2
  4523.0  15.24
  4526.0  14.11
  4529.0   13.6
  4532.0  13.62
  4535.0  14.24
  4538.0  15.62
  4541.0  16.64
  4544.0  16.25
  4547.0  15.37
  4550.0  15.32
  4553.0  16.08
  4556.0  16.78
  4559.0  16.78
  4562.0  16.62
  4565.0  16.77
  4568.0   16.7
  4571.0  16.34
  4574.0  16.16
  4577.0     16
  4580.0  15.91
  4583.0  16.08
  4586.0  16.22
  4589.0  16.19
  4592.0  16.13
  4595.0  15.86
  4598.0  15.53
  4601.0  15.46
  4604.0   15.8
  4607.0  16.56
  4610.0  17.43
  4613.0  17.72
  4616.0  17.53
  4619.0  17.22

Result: 3.9 angstrom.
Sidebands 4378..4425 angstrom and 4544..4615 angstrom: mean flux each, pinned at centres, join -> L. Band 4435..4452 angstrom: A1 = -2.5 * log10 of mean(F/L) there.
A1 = -0.09 mag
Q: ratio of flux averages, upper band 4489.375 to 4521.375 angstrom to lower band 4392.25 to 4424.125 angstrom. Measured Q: 1.3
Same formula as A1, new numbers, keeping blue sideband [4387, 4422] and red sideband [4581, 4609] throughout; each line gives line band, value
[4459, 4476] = -0.04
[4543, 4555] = -0.04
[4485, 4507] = -0.15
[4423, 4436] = -0.09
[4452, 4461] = 0.01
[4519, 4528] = -0.02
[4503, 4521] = -0.17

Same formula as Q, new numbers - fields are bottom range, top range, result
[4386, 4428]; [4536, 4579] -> 1.25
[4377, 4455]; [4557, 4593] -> 1.23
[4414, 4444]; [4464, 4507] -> 1.10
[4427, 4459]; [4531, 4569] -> 1.12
